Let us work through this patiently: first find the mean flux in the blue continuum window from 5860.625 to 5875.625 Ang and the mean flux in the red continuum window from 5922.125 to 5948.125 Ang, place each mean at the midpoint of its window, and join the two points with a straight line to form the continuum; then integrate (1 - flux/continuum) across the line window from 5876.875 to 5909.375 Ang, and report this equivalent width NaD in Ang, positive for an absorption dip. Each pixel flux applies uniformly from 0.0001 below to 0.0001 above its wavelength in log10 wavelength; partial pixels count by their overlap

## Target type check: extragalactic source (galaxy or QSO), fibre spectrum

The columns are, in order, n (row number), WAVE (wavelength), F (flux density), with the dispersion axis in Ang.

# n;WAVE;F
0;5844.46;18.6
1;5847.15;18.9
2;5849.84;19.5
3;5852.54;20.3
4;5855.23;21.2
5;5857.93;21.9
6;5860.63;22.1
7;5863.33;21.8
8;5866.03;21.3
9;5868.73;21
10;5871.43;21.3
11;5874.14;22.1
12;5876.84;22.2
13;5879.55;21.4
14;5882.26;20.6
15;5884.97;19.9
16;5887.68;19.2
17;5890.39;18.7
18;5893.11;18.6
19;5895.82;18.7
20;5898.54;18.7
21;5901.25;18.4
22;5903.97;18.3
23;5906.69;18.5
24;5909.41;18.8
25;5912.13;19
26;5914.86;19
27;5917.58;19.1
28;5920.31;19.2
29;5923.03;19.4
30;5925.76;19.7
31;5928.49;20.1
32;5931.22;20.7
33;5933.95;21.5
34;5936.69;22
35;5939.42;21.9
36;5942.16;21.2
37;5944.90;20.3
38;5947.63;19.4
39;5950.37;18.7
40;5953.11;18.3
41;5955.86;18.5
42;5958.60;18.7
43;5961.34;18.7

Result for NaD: 3.0 Ang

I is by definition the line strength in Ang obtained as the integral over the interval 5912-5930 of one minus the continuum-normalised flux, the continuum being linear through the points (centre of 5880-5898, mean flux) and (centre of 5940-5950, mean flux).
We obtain 0.4 Ang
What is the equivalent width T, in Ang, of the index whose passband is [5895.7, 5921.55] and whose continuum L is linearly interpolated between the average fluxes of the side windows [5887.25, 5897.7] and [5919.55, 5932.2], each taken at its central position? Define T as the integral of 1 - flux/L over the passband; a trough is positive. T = 0.7 Ang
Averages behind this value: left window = 18.8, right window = 19.8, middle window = 18.8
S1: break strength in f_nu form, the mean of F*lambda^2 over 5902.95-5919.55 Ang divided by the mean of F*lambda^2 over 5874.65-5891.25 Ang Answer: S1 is 0.9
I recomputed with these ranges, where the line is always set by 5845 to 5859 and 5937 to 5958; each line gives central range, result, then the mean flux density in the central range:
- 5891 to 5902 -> 0.8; 18.6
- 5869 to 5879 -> -0.8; 21.7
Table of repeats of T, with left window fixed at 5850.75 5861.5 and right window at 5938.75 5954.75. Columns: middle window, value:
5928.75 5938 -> -0.55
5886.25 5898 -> 1.08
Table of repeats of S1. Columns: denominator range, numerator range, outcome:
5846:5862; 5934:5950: 1.04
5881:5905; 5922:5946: 1.11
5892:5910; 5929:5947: 1.15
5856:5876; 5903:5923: 0.89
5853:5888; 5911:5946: 0.97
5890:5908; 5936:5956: 1.10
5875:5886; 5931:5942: 1.04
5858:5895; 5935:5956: 0.99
